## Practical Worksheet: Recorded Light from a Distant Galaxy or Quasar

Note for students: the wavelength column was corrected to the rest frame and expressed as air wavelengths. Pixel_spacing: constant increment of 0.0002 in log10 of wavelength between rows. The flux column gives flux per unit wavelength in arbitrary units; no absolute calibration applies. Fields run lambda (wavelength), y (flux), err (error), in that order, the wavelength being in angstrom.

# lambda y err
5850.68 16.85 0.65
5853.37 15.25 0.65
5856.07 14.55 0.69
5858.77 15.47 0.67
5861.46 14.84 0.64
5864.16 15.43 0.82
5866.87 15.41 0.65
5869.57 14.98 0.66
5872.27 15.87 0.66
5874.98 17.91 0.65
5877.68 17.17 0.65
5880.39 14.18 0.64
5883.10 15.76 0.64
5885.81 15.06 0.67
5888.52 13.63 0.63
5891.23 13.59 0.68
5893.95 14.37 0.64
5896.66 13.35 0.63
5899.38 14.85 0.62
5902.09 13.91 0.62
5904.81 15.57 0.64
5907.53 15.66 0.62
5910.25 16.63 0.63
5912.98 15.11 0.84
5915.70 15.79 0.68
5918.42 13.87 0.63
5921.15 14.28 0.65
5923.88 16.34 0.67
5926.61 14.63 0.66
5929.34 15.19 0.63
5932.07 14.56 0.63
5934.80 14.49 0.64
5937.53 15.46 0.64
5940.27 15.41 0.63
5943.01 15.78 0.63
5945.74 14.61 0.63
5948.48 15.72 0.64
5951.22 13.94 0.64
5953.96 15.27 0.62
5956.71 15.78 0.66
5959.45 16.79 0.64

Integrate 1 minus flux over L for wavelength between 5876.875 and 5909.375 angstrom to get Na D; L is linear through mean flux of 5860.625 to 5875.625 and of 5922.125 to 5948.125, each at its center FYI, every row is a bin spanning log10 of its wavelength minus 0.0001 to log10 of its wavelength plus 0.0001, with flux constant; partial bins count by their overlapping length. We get 1.54 angstrom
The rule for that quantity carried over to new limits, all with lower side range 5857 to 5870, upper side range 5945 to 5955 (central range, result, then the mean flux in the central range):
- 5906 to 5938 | -0.3 angstrom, 15.2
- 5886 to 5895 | 0.7 angstrom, 14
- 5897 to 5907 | 0.2 angstrom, 14.7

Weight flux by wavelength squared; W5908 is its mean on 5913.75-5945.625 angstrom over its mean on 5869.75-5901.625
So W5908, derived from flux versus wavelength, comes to 1.02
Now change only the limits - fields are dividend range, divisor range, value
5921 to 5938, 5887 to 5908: 1.06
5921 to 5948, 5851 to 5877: 0.99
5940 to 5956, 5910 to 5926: 1.00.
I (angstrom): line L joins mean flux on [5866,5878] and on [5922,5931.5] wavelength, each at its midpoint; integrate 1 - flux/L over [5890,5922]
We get 1.76 angstrom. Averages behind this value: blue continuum 16.2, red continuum 15.3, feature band 14.8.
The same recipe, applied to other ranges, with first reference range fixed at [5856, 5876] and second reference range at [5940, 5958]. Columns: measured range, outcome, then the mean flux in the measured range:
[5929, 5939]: 0.2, 14.9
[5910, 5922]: 0.2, 15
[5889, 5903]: 1.3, 14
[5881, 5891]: 0.6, 14.6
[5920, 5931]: 0.1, 15.1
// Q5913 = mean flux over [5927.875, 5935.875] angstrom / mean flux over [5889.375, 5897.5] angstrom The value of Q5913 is 1.07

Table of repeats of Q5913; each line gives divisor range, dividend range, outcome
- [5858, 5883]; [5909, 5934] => 0.96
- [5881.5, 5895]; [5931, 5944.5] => 1.05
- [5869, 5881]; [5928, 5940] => 0.92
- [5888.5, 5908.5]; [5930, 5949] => 1.05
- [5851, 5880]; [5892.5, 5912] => 0.95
